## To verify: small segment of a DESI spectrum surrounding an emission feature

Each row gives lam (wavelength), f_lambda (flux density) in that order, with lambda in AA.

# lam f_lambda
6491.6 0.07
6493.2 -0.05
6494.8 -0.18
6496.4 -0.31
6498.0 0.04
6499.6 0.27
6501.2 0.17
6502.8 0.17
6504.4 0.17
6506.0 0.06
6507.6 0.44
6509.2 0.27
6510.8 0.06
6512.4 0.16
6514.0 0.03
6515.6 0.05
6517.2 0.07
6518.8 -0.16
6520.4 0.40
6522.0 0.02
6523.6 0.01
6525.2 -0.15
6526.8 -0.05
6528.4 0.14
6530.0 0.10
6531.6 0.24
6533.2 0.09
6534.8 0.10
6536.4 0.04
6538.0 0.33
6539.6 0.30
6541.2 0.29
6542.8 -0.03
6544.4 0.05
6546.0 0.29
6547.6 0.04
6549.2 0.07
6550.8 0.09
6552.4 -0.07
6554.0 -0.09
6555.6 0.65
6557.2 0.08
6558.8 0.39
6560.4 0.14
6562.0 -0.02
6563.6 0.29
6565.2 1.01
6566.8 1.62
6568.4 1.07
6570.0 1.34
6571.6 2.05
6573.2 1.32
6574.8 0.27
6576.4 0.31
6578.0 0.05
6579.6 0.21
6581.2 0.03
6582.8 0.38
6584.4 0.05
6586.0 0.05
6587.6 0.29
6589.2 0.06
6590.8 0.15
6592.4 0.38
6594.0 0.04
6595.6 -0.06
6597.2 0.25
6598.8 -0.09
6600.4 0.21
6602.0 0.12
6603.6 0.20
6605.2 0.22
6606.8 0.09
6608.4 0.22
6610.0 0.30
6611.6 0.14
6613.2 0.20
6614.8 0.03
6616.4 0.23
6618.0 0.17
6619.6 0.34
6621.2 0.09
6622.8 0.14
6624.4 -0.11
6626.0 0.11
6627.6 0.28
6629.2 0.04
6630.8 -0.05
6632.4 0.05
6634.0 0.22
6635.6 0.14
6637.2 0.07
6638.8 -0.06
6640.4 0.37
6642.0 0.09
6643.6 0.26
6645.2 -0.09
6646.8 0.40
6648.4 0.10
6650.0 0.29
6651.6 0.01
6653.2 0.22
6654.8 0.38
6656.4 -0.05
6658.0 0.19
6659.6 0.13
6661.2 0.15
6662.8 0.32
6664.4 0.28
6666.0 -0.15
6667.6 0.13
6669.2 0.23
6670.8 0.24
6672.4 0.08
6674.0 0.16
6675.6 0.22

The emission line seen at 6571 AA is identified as [O II] 3727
